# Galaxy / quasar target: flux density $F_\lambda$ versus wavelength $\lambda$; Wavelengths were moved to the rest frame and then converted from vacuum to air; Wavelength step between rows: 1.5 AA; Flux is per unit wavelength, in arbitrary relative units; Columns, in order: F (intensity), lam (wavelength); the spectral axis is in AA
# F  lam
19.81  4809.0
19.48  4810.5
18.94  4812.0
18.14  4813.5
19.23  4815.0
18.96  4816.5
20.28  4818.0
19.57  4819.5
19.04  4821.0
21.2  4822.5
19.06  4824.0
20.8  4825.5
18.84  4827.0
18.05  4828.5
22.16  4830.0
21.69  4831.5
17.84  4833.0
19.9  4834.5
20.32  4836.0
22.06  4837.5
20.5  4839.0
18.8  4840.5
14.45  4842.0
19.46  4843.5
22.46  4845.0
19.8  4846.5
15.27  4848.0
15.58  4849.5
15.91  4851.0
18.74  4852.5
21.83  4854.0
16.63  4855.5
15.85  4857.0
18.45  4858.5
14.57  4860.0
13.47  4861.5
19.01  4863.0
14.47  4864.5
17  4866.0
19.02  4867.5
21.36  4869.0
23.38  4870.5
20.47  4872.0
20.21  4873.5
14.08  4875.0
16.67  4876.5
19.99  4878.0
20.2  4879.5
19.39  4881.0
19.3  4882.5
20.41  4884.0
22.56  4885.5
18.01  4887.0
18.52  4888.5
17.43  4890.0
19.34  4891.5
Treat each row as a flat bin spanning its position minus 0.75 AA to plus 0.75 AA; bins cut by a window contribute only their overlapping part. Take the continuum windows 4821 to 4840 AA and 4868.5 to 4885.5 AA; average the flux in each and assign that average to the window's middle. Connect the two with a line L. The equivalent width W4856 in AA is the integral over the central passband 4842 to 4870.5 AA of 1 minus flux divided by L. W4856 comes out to 3.0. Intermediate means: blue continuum 20.1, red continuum 19.7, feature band 17.8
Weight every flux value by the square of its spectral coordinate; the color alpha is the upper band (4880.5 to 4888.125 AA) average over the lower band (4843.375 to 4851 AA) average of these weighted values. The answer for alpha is 1.11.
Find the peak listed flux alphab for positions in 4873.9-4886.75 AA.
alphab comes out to 22.56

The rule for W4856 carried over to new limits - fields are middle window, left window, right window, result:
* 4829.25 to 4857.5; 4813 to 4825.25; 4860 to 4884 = 0.2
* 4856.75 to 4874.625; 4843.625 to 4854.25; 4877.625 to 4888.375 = 1.0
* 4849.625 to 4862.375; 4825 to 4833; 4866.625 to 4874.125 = 2.3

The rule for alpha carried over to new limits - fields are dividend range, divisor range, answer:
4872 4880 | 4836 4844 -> 0.97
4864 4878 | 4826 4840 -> 0.94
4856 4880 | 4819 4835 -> 0.92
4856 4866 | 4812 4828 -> 0.84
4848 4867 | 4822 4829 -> 0.87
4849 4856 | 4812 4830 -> 0.93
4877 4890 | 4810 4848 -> 1.03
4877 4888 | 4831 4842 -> 1.03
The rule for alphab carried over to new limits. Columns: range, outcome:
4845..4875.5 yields 23.38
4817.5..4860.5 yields 22.46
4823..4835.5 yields 22.16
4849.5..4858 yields 21.83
